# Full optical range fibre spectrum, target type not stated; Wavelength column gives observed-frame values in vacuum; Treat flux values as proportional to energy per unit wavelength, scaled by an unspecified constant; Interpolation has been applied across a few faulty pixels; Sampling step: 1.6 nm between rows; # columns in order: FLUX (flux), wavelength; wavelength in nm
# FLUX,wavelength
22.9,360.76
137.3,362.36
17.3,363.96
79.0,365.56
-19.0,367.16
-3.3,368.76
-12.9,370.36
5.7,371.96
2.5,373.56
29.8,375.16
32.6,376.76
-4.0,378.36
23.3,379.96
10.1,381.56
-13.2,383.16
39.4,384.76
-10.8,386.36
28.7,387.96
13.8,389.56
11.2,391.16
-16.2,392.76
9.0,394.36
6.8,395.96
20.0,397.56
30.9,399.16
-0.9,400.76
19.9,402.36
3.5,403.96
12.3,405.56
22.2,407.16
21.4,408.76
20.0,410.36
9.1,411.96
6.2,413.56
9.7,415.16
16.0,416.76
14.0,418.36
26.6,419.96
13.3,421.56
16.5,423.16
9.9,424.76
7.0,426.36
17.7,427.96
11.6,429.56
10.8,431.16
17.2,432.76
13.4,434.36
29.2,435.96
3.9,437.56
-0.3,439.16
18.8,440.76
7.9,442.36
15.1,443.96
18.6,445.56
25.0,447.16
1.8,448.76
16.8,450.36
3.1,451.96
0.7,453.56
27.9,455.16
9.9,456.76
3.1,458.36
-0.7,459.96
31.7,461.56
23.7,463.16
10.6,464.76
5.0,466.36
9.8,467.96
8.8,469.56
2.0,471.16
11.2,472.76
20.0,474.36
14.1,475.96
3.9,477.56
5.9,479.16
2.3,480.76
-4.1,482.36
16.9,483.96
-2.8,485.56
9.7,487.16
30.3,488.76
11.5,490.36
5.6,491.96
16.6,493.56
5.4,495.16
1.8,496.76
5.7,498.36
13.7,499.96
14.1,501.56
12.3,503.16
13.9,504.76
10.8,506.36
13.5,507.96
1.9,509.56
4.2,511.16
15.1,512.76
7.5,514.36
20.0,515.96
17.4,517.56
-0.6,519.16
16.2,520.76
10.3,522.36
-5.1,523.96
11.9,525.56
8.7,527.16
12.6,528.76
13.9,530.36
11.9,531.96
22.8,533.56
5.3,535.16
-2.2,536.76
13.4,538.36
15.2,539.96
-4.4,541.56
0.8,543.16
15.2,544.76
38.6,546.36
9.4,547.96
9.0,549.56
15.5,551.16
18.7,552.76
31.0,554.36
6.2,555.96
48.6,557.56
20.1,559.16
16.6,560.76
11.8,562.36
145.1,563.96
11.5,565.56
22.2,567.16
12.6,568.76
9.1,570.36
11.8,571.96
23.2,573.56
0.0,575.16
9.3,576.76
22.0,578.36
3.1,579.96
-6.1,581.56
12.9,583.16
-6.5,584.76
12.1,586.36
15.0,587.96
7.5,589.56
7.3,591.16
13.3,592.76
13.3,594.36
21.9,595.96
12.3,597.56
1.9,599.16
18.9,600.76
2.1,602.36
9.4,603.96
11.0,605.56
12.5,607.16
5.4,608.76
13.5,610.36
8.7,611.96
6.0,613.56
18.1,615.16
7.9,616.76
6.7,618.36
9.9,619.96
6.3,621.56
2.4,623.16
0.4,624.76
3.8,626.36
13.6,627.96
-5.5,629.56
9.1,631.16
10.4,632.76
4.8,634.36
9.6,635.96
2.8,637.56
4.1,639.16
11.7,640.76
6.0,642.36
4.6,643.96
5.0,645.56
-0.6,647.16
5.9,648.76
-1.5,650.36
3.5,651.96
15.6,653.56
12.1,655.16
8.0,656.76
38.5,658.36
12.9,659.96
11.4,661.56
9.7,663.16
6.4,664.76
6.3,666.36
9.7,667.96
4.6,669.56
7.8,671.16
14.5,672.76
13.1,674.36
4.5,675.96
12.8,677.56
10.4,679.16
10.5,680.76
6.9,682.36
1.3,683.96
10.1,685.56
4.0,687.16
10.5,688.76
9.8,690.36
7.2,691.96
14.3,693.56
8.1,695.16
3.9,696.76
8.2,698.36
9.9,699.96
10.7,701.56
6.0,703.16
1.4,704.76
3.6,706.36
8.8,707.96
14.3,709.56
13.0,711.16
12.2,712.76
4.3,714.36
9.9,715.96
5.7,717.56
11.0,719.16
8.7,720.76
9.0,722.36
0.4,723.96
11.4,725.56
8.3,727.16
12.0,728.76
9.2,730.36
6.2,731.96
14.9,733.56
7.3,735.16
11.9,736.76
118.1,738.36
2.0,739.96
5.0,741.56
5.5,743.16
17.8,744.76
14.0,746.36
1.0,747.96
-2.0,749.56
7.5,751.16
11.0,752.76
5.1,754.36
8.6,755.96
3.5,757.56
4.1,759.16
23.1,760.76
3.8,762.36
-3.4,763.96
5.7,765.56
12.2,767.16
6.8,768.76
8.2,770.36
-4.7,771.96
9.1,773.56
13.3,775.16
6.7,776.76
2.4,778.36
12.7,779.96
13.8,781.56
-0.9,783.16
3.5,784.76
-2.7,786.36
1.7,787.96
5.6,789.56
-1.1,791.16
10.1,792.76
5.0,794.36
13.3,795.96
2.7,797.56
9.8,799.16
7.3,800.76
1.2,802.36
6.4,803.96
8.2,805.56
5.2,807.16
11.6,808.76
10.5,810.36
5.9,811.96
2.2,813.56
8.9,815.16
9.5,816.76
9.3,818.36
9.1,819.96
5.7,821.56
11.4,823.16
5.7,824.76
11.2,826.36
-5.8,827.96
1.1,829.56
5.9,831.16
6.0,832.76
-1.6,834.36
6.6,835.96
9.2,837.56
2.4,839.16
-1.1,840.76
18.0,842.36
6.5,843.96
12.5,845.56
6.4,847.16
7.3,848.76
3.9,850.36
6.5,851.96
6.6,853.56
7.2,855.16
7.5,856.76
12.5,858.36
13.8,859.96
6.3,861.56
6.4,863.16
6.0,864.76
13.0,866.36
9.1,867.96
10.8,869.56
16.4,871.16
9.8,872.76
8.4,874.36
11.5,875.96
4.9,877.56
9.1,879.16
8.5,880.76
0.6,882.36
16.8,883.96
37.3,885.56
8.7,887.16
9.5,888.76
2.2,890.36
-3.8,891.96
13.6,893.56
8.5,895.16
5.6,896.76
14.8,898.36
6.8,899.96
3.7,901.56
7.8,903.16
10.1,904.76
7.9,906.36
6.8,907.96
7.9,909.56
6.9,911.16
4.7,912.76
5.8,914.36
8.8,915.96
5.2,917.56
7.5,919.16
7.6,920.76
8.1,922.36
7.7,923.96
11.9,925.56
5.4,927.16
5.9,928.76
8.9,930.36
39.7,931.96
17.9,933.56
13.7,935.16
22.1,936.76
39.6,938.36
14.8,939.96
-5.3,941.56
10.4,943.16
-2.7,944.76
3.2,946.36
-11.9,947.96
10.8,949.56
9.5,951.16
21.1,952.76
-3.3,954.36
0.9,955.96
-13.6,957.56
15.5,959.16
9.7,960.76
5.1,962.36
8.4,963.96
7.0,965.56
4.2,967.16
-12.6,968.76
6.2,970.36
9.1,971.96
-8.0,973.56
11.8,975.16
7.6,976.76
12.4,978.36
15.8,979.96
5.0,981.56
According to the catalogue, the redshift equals 0.13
